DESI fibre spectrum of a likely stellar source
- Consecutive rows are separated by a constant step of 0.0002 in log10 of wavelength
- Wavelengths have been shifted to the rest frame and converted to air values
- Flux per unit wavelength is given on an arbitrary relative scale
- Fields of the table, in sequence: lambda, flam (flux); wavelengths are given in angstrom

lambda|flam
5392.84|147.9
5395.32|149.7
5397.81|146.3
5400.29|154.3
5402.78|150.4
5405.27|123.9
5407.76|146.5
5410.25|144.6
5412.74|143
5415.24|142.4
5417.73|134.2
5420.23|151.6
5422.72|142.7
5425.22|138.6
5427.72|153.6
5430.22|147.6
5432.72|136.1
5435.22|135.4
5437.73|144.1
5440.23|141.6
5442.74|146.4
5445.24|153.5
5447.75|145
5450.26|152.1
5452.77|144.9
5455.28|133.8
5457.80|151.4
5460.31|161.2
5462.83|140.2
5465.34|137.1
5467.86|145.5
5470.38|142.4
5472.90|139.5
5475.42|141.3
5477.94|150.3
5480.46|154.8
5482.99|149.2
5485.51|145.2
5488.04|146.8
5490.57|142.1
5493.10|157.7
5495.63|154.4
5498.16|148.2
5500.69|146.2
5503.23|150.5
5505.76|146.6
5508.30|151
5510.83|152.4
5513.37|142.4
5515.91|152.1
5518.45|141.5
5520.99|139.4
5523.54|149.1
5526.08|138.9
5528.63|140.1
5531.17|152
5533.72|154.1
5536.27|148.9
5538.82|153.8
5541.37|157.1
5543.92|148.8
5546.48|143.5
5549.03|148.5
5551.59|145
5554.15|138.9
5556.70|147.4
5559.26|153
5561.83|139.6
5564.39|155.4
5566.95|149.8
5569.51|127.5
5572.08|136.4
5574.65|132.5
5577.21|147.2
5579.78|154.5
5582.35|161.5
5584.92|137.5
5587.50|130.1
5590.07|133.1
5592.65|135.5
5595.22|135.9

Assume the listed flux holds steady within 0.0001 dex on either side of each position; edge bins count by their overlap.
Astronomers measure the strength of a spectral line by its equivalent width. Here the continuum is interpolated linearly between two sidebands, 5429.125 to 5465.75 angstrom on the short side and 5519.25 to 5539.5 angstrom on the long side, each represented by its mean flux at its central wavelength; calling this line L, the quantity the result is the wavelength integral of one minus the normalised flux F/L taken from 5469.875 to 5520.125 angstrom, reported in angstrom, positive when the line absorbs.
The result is -0.6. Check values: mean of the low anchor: 145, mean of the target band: 148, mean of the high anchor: 147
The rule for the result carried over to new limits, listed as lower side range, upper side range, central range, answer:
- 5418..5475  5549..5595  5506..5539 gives -0.86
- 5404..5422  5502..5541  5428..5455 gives -0.35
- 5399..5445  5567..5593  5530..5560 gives -1.76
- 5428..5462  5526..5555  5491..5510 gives -0.43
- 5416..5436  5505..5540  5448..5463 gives -0.37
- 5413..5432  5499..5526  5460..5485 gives 0.00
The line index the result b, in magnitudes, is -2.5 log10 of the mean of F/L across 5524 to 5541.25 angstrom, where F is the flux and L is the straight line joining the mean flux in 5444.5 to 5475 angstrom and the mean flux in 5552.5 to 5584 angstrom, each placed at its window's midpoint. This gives -0.03 mag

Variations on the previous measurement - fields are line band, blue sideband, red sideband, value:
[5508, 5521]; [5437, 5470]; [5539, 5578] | -0.01 mag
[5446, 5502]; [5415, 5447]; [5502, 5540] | -0.01 mag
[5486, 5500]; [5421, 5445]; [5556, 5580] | -0.04 mag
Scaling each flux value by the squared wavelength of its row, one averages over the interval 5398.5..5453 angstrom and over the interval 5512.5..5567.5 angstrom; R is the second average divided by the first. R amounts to 1.06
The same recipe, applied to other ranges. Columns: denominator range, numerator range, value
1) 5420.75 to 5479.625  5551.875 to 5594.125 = 1.03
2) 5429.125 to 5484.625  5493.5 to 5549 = 1.05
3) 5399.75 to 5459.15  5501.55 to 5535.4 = 1.05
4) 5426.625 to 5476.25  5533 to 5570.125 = 1.06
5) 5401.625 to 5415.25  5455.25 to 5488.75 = 1.06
